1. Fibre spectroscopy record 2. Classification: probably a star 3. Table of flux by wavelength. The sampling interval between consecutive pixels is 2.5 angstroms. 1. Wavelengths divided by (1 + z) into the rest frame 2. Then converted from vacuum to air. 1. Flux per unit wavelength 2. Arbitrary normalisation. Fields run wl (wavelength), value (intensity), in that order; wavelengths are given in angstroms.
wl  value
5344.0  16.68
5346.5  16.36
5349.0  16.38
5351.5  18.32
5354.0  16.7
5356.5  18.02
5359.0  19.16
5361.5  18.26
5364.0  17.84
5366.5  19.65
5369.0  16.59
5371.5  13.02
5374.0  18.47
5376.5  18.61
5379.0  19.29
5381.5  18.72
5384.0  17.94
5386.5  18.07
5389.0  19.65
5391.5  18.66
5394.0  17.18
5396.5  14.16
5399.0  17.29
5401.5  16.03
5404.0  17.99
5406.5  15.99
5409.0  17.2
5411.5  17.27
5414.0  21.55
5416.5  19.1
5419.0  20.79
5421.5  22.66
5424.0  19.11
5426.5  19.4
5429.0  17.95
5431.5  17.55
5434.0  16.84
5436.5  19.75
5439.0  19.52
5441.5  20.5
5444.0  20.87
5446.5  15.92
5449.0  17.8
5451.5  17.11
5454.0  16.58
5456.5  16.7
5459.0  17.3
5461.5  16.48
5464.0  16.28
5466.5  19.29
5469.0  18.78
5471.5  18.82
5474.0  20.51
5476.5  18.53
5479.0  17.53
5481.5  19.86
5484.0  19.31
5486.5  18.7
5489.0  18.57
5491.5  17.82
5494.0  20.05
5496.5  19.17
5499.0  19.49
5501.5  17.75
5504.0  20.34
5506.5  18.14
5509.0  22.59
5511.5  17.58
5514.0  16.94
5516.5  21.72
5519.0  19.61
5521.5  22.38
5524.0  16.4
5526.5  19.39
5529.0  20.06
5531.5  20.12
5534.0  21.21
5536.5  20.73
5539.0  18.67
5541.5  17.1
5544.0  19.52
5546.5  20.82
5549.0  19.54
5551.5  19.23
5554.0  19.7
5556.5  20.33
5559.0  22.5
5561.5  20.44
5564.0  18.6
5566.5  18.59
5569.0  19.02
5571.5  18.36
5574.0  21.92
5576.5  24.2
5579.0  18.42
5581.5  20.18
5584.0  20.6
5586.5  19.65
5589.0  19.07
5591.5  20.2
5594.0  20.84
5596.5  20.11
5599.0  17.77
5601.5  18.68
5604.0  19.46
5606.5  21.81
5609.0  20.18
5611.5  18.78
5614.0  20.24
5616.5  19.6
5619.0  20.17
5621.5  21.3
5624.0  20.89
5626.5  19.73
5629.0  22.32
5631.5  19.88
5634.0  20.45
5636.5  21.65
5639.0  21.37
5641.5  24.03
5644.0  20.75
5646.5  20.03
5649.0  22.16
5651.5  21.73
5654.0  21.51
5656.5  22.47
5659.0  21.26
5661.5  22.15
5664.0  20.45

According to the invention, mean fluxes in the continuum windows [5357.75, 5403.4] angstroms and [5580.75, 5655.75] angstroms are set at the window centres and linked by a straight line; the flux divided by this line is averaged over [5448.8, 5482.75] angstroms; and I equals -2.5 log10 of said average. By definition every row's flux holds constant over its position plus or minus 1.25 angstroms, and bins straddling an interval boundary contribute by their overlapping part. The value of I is 0.04 mag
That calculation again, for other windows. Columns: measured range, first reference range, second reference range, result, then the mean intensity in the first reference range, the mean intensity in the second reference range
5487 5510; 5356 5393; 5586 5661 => 0.006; 18.1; 20.6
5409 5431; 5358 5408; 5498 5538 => -0.077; 17.6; 19.6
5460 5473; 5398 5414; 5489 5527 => 0.030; 17.3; 19.3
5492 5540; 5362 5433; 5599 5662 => -0.004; 18.1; 20.8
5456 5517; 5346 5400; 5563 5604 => 0.005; 17.7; 19.8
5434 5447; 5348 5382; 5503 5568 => -0.037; 17.8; 19.7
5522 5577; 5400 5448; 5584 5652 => 0.002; 18.7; 20.5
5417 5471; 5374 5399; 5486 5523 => 0.013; 18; 19.4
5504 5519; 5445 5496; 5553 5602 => -0.037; 18.1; 20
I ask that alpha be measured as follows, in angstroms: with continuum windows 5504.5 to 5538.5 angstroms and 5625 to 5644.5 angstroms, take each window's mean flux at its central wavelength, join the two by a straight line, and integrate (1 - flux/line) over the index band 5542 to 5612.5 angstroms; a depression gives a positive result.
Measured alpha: 2.0 angstroms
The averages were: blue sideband 19.7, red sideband 21.3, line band 19.9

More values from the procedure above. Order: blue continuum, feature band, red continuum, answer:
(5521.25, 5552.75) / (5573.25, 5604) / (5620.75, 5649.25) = 0.5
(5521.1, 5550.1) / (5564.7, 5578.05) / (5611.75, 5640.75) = -0.2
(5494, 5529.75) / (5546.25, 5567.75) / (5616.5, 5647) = 0.1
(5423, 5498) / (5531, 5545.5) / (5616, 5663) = 0.1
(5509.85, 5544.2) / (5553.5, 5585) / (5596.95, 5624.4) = -0.9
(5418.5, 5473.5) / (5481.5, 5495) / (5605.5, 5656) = 0.0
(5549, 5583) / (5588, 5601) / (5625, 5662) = 0.6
